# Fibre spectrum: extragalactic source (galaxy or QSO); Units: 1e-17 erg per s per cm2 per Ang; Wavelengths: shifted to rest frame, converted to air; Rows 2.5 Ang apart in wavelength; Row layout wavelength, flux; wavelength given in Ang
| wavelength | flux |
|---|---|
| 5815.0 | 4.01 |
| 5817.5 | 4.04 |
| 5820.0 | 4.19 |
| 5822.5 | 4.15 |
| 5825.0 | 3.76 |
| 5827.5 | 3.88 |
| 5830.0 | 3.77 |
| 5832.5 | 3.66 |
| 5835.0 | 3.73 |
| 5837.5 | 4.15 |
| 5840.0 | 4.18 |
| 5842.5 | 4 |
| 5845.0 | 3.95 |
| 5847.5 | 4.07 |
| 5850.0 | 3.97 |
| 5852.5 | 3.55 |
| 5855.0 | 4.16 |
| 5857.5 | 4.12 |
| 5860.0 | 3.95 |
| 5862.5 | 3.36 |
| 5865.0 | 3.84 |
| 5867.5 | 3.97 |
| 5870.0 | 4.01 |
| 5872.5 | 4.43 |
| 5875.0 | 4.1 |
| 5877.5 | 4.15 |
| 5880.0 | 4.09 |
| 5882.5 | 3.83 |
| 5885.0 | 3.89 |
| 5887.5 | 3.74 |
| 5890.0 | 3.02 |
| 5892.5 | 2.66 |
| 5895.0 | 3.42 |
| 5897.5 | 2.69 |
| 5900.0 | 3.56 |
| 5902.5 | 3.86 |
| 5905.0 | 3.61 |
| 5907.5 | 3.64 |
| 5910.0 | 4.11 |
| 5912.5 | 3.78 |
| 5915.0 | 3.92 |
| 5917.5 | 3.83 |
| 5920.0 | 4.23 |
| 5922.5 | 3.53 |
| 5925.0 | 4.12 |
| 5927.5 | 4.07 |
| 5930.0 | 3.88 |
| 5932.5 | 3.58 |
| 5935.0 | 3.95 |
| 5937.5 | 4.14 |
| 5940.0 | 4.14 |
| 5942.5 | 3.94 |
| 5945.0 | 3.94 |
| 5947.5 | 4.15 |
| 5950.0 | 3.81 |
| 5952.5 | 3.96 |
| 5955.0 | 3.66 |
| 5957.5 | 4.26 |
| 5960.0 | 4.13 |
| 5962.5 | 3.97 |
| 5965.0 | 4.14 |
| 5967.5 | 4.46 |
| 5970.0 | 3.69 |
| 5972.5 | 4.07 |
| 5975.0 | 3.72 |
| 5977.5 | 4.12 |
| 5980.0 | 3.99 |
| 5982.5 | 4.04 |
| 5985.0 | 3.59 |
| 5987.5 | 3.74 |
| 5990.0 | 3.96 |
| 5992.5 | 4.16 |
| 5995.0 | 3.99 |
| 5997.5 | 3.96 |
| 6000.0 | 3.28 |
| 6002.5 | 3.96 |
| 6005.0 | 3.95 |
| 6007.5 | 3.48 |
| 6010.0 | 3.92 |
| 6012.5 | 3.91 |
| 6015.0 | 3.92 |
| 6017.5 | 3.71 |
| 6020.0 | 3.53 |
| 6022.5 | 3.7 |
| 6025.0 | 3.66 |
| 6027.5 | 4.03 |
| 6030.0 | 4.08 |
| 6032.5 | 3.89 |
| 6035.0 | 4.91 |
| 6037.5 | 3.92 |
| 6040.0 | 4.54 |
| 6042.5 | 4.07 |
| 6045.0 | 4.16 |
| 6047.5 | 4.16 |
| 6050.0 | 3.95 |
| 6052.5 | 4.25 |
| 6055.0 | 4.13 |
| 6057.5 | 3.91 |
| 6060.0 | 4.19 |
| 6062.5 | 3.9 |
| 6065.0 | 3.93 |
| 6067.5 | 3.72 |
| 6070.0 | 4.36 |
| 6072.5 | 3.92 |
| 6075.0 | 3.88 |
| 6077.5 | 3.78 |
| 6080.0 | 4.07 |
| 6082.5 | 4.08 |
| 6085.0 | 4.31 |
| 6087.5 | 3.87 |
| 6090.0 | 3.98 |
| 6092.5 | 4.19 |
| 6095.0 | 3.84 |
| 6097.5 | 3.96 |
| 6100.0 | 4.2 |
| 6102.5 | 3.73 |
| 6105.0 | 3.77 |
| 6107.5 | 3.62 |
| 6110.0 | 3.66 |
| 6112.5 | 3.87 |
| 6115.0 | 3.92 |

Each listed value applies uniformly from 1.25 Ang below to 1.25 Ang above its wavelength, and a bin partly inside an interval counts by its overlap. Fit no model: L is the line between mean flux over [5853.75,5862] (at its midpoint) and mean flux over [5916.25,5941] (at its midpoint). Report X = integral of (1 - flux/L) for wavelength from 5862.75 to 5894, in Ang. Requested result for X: 1.6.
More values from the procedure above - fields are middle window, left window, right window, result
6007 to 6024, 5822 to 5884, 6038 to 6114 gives 1.01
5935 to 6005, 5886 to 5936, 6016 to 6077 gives -2.71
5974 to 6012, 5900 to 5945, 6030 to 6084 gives 1.27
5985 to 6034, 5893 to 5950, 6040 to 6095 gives 1.46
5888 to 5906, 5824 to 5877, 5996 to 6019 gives 2.86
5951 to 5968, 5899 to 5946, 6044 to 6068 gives -0.57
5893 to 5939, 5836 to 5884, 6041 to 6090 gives 2.83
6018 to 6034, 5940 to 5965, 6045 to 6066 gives 0.85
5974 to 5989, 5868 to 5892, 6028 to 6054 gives 0.75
